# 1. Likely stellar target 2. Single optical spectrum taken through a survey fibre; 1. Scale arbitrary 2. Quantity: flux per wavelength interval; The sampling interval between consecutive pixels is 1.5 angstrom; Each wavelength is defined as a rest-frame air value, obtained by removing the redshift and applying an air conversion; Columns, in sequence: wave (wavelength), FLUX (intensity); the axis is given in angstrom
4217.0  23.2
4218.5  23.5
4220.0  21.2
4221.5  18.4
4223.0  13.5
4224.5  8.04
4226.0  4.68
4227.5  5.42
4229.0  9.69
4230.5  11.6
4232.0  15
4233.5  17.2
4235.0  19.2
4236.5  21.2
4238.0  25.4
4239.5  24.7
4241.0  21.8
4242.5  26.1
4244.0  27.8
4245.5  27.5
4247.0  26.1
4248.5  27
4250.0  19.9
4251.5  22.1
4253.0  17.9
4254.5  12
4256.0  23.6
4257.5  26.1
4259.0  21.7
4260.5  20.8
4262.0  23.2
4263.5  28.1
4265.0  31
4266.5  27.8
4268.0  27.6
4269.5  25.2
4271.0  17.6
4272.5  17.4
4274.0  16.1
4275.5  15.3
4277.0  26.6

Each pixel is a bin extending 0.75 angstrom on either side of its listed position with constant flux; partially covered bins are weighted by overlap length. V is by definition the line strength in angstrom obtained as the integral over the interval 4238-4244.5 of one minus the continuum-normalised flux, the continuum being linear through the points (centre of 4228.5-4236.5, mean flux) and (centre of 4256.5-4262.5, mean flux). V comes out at -2.6 angstrom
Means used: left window 15.3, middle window 25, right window 23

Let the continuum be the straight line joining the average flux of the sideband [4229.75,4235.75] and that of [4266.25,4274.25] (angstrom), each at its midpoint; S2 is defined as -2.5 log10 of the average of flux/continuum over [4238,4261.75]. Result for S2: -0.24 mag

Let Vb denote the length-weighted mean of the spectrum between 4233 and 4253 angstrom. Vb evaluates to 23.4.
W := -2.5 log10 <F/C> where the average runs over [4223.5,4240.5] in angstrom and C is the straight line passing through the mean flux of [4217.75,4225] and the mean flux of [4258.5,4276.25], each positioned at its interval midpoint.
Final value 0.25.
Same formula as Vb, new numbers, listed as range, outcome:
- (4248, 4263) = 21.4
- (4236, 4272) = 23.8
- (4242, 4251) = 25.6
